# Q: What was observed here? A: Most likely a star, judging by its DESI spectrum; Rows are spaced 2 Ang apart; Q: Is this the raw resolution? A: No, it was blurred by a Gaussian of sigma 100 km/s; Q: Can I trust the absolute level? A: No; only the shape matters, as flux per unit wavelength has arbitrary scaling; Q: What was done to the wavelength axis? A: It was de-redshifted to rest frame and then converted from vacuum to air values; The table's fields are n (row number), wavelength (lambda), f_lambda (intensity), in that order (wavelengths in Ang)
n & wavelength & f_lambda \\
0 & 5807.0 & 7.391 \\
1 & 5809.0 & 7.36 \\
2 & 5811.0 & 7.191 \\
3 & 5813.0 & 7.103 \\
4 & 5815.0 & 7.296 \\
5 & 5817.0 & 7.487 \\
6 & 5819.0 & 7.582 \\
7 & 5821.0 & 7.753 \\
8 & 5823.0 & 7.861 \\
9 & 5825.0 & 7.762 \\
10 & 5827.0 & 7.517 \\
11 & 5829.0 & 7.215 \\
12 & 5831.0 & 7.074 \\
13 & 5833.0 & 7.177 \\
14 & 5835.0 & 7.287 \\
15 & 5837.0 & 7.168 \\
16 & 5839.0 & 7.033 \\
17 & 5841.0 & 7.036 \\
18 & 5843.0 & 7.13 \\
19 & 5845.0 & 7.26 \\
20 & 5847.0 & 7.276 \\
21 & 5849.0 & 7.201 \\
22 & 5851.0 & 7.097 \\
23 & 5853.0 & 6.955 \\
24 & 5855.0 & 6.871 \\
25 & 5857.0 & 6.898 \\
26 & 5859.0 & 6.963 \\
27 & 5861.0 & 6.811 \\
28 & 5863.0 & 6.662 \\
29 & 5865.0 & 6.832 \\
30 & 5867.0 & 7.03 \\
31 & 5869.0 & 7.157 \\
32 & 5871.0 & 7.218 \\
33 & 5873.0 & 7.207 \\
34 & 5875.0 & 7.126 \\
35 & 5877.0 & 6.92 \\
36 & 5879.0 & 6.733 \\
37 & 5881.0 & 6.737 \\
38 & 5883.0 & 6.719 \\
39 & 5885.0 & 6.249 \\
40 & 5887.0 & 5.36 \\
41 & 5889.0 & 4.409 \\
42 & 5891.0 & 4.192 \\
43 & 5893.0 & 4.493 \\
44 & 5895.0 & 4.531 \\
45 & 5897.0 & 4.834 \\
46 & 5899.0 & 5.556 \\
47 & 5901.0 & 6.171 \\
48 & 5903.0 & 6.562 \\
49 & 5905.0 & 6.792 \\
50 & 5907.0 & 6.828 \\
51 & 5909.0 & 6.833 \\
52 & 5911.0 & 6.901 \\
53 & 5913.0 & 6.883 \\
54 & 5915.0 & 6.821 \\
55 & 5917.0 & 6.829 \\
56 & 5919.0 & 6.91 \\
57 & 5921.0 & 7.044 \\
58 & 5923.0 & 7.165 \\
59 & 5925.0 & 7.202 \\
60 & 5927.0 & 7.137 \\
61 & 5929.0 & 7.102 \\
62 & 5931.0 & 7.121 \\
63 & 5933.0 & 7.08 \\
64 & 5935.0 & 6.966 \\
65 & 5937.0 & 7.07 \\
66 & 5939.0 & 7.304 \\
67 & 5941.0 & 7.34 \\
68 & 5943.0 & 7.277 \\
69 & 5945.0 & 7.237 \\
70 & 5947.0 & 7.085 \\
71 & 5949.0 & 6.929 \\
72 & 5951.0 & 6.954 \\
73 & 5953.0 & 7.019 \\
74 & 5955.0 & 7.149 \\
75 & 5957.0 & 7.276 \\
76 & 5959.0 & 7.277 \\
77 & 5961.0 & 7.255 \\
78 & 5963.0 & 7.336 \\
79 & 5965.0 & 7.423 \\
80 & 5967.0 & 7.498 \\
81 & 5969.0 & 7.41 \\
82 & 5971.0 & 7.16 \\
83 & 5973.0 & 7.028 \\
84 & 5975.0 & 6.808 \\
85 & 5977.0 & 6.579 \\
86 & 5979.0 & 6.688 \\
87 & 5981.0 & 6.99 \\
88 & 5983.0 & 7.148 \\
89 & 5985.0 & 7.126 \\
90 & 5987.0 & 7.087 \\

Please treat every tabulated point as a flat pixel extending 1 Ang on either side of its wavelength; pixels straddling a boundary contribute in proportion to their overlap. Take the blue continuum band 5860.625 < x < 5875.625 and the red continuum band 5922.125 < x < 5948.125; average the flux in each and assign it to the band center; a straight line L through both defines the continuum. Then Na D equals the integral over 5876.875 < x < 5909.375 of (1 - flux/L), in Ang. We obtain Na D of 5.7 Ang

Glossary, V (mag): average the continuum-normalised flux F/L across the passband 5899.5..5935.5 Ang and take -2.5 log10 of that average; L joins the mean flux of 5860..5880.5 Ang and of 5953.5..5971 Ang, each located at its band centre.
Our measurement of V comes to 0.04 mag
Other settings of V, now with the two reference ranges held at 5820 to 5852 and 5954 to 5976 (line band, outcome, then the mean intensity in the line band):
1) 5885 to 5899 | 0.45 mag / 4.82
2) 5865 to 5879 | 0.03 mag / 7.06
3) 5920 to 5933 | 0.02 mag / 7.12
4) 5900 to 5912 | 0.09 mag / 6.68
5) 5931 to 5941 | 0.02 mag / 7.13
